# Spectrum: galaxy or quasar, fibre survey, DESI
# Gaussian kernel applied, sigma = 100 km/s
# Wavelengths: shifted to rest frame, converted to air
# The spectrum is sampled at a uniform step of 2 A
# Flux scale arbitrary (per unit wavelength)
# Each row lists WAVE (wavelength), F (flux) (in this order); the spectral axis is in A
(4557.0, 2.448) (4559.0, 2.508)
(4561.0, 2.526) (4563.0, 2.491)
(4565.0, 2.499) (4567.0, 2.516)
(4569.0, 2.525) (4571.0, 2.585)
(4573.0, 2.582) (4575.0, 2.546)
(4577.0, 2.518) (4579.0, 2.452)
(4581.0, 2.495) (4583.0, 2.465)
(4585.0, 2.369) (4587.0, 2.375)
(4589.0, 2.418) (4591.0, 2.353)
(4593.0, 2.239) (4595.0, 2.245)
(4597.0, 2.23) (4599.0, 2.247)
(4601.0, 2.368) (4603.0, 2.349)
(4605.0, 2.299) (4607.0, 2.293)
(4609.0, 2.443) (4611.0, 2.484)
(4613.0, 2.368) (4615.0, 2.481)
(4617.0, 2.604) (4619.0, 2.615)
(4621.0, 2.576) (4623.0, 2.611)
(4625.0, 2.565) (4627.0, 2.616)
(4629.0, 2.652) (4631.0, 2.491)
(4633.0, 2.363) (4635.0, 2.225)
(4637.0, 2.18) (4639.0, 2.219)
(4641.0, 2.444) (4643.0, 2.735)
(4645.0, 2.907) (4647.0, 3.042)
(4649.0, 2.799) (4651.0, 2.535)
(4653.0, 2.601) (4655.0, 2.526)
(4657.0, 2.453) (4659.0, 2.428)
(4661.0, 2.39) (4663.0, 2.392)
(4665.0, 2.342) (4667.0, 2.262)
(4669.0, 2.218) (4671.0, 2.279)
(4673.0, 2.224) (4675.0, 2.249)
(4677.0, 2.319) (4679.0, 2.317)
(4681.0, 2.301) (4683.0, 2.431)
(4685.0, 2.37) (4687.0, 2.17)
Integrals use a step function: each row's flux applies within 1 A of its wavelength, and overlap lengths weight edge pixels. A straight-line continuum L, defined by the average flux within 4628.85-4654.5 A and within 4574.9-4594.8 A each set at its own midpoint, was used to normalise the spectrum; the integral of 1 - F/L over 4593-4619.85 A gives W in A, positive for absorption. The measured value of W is 0.9 A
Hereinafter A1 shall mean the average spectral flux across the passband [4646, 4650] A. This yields 2.92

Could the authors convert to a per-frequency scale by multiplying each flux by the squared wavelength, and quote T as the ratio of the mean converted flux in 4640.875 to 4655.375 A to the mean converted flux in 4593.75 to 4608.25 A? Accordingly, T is 1.21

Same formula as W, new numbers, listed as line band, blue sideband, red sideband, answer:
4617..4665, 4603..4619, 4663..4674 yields -3.77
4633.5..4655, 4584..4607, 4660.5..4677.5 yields -2.43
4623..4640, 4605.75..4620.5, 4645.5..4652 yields 1.36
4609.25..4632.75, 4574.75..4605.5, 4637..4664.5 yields -0.73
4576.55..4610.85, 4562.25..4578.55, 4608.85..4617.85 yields 1.90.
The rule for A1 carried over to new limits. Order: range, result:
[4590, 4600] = 2.26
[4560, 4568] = 2.51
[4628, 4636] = 2.43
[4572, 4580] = 2.52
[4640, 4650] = 2.79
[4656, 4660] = 2.44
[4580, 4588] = 2.43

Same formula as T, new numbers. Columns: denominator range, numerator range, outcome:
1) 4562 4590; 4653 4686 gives 0.98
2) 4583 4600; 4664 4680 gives 1.02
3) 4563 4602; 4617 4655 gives 1.08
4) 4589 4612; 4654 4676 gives 1.03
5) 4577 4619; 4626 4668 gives 1.07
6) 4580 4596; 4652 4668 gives 1.06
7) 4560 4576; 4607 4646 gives 1.01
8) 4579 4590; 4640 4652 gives 1.16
